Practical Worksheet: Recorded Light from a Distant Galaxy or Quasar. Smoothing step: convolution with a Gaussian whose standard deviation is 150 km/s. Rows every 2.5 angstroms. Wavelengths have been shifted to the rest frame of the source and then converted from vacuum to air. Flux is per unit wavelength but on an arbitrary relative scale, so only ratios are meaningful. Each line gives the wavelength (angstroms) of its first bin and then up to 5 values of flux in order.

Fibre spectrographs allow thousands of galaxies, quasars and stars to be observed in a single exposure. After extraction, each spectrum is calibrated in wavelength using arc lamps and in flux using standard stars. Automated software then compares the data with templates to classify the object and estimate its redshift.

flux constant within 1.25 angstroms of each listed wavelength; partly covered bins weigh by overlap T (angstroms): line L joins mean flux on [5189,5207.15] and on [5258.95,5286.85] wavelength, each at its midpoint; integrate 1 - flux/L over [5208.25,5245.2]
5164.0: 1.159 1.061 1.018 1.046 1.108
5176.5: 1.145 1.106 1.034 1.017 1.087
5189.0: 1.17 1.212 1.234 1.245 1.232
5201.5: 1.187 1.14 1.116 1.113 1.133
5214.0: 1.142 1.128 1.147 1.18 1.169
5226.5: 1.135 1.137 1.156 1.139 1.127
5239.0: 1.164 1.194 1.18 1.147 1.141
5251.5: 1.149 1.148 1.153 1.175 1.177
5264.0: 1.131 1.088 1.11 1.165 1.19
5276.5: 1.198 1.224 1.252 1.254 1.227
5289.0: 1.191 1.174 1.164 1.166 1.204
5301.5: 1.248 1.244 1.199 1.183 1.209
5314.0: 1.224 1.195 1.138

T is 1.3 angstroms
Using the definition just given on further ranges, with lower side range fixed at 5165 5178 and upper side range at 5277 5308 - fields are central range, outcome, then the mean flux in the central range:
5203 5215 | -0.10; 1.13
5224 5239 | 0.01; 1.14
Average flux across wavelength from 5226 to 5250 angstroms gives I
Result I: 1.15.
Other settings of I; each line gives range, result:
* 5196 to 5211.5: 1.17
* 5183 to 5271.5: 1.15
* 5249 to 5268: 1.15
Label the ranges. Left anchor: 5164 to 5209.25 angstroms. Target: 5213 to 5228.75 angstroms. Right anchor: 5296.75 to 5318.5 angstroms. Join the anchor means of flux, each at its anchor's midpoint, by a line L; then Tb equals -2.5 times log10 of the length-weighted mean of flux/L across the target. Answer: 0.00 mag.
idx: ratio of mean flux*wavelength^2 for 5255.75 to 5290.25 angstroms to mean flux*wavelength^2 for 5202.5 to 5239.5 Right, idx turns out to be 1.06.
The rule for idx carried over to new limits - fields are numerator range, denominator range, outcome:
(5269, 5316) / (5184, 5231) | 1.07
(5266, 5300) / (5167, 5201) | 1.09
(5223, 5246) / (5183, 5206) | 1.00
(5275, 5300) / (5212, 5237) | 1.08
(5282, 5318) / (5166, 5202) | 1.12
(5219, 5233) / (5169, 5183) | 1.09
